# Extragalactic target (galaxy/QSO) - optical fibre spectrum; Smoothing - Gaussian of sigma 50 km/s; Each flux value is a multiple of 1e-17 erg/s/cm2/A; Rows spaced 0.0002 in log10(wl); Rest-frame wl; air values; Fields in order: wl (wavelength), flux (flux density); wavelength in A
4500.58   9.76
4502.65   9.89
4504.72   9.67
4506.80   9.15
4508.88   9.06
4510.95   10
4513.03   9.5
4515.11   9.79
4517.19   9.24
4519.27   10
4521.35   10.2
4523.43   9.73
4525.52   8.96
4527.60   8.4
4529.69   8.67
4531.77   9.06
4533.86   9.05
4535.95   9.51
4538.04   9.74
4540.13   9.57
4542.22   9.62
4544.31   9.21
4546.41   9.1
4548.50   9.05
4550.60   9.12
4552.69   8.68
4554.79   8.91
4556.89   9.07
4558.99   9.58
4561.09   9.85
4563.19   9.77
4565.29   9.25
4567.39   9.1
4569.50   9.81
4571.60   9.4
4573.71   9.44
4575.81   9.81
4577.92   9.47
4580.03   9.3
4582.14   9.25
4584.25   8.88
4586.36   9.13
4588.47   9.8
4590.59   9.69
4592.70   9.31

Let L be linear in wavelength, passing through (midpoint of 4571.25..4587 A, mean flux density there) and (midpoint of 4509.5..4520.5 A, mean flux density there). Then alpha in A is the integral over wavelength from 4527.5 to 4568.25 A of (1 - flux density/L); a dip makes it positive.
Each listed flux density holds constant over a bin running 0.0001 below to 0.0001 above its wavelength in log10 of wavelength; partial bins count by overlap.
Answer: 1.2 A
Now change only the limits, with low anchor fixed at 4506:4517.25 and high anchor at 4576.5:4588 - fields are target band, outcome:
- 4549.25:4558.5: 0.36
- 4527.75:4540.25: 0.30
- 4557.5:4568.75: -0.22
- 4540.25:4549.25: 0.09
